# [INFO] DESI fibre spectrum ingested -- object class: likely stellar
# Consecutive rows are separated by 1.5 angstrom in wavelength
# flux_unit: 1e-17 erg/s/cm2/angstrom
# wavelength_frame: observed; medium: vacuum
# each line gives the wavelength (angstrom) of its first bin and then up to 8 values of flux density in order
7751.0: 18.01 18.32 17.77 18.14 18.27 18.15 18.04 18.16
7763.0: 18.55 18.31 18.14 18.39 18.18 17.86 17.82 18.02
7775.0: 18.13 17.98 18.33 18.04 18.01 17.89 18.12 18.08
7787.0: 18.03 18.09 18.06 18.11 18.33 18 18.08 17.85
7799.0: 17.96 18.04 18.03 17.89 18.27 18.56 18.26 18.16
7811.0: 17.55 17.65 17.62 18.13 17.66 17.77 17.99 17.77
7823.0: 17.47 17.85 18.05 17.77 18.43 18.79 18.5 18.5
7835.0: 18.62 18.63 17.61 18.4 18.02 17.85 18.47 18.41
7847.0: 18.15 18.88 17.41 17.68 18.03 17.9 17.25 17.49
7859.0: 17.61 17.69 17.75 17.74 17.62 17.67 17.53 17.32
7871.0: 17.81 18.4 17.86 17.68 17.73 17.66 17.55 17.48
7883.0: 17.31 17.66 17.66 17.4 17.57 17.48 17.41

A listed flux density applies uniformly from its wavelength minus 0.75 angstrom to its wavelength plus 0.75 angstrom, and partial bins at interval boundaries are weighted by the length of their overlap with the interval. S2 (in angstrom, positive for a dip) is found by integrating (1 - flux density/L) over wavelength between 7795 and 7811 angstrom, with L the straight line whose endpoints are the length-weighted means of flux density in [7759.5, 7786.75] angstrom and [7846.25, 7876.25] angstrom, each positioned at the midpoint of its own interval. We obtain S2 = -0.1 angstrom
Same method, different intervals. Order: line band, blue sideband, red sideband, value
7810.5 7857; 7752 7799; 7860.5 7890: -0.5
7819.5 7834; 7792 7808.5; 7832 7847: 0.1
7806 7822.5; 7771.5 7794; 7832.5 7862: 0.1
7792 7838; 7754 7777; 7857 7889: -0.4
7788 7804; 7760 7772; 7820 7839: 0.1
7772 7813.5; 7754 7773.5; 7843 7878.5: 0.0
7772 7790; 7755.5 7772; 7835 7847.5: 0.1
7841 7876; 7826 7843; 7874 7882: 0.2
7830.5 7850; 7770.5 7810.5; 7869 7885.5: -0.5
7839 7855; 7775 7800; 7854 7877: -0.3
